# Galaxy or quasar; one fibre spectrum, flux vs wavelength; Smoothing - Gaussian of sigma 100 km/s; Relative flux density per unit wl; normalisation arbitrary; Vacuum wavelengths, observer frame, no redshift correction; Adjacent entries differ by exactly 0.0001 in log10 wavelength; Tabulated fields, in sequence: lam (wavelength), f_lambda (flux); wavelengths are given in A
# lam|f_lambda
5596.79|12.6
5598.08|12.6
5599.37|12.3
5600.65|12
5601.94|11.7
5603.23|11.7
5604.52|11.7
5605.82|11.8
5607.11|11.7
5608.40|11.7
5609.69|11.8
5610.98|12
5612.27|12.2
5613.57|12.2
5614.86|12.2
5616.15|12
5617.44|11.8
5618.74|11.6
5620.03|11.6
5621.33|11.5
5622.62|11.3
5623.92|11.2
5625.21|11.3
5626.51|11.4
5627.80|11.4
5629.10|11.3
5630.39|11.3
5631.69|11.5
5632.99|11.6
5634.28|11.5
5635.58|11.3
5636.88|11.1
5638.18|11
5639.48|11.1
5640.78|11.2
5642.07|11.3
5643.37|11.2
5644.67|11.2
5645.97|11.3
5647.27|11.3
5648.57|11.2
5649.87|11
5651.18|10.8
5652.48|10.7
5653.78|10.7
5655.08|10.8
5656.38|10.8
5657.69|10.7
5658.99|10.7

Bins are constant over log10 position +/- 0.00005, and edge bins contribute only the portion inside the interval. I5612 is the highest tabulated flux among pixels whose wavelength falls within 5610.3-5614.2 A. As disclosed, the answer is 12.2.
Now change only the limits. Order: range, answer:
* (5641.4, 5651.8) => 11.3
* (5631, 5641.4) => 11.6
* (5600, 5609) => 12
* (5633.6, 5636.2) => 11.5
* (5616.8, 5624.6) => 11.8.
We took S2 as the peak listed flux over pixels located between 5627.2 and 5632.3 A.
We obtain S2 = 11.5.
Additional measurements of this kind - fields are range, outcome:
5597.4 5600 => 12.6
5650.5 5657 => 10.8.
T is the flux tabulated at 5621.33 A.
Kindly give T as 11.5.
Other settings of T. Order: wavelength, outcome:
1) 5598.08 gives 12.6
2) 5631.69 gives 11.5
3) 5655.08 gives 10.8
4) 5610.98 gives 12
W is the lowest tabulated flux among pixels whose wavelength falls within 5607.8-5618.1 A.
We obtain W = 11.7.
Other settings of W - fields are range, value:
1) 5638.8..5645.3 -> 11.1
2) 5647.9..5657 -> 10.7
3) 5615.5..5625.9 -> 11.2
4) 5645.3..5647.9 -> 11.3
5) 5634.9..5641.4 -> 11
